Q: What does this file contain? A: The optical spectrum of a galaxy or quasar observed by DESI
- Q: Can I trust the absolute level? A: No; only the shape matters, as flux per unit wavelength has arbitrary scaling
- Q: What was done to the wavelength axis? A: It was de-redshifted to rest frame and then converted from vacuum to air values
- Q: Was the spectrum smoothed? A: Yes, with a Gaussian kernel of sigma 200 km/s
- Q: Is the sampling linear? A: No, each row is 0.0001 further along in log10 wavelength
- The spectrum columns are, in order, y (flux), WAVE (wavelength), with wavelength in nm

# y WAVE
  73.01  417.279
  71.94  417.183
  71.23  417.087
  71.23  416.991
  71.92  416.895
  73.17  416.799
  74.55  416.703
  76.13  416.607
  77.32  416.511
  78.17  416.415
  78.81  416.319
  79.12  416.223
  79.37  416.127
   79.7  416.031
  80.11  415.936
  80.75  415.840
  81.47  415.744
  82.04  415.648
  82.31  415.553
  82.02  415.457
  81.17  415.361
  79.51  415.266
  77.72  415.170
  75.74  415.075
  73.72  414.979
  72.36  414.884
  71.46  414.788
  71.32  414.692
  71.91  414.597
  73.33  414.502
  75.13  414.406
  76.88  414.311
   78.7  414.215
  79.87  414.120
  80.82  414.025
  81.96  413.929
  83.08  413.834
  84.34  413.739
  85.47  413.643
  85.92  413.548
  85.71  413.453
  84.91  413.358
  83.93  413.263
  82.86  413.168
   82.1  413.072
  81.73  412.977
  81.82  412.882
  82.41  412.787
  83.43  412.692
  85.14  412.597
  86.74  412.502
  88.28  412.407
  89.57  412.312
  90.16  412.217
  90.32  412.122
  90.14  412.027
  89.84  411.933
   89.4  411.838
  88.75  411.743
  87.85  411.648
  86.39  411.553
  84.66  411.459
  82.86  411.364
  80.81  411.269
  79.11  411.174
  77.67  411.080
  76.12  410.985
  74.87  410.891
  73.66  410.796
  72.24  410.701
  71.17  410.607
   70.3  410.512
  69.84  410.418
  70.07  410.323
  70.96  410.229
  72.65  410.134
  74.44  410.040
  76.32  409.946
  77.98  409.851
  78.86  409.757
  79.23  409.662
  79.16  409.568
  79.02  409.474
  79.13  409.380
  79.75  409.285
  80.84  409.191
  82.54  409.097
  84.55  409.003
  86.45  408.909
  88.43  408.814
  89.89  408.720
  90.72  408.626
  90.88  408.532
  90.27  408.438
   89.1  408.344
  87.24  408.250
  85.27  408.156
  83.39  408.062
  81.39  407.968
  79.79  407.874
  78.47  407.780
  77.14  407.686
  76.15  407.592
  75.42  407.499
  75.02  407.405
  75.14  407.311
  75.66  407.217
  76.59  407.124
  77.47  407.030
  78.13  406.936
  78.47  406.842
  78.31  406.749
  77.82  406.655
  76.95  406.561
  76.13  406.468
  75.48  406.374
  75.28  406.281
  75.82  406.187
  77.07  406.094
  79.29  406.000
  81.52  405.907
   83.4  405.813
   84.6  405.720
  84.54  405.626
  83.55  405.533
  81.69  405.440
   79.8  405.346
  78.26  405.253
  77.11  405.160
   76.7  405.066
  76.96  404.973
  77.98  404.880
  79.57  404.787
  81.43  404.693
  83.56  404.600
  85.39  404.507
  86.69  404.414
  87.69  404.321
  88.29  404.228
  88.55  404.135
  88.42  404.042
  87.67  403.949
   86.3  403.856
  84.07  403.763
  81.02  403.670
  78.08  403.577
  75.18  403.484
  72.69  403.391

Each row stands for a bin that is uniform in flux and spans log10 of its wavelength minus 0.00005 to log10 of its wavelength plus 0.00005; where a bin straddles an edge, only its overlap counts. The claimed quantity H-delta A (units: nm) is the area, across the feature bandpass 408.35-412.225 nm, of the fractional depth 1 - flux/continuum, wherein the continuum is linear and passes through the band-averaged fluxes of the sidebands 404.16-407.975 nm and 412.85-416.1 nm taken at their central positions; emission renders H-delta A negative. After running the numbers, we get -0.08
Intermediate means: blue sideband 79.4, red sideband 79.7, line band 81.2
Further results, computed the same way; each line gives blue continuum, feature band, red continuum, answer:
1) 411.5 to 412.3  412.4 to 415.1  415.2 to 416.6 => 0.15 nm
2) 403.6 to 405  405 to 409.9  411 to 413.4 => 0.23 nm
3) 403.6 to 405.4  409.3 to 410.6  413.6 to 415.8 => 0.08 nm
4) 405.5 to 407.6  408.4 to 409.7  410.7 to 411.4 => -0.11 nm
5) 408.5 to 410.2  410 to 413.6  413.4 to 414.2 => 0.04 nm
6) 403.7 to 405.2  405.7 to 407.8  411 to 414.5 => 0.15 nm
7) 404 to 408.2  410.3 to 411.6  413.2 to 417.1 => 0.04 nm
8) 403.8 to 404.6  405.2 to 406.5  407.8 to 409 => 0.11 nm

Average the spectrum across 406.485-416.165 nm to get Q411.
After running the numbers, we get 80.6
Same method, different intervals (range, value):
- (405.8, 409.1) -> 80.8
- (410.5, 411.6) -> 77.7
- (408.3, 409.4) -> 86.2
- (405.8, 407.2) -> 77.7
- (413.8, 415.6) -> 77.3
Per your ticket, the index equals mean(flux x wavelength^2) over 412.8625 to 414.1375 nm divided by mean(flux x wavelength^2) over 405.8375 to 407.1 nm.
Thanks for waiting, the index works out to 1.11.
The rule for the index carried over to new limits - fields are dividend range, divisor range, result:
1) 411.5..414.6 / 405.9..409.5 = 1.07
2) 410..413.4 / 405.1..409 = 1.03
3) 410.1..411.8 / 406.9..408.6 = 0.97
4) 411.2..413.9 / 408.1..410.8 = 1.08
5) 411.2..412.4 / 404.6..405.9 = 1.12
